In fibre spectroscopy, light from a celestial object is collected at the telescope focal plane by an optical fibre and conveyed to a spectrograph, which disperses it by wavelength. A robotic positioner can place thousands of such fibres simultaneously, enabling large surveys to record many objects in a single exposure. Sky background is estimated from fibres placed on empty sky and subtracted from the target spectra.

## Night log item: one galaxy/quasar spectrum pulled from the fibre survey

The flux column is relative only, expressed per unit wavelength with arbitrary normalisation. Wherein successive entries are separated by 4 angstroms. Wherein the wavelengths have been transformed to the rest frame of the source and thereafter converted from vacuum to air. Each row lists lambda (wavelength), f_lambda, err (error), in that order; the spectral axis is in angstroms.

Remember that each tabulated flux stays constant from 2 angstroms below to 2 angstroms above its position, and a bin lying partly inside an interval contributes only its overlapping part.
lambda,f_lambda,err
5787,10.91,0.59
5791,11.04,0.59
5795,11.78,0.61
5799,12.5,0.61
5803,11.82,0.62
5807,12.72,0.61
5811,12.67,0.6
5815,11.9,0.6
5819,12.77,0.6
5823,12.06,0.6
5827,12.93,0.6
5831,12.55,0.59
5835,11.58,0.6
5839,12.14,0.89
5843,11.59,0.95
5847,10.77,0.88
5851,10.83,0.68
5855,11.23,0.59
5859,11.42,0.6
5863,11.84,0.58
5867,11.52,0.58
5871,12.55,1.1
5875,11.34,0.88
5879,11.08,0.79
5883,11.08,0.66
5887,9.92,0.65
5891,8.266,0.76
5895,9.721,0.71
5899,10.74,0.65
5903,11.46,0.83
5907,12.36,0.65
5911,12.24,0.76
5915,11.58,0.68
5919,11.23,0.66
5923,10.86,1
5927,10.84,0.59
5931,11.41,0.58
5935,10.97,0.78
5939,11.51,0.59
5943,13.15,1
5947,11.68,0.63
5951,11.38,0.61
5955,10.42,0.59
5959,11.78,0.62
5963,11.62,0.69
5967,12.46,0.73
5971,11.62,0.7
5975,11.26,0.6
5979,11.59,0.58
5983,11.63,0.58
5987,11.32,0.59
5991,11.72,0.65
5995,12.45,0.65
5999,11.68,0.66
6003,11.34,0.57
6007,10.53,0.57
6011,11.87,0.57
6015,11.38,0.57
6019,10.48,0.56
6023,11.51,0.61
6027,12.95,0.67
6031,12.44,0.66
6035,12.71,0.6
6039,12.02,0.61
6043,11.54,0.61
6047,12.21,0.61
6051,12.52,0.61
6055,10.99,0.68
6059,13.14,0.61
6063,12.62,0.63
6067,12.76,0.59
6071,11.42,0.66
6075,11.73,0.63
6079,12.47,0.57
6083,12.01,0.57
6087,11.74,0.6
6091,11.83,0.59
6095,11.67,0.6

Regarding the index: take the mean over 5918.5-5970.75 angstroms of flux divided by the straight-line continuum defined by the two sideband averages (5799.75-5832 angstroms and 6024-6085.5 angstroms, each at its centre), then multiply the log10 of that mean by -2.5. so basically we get 0.07 mag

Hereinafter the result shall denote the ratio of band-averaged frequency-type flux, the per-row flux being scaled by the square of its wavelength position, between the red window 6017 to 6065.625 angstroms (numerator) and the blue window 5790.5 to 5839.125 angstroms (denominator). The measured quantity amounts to 1.1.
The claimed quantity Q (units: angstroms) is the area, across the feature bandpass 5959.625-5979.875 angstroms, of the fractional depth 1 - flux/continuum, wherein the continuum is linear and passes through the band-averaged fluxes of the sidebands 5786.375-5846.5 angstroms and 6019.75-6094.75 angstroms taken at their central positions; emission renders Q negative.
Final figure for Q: 0.6 angstroms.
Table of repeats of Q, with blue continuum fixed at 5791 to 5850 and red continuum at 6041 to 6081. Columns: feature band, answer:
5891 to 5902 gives 1.9 angstroms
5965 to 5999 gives 1.0 angstroms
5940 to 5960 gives 0.7 angstroms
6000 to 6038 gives 1.3 angstroms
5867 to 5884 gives 0.8 angstroms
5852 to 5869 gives 0.9 angstroms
